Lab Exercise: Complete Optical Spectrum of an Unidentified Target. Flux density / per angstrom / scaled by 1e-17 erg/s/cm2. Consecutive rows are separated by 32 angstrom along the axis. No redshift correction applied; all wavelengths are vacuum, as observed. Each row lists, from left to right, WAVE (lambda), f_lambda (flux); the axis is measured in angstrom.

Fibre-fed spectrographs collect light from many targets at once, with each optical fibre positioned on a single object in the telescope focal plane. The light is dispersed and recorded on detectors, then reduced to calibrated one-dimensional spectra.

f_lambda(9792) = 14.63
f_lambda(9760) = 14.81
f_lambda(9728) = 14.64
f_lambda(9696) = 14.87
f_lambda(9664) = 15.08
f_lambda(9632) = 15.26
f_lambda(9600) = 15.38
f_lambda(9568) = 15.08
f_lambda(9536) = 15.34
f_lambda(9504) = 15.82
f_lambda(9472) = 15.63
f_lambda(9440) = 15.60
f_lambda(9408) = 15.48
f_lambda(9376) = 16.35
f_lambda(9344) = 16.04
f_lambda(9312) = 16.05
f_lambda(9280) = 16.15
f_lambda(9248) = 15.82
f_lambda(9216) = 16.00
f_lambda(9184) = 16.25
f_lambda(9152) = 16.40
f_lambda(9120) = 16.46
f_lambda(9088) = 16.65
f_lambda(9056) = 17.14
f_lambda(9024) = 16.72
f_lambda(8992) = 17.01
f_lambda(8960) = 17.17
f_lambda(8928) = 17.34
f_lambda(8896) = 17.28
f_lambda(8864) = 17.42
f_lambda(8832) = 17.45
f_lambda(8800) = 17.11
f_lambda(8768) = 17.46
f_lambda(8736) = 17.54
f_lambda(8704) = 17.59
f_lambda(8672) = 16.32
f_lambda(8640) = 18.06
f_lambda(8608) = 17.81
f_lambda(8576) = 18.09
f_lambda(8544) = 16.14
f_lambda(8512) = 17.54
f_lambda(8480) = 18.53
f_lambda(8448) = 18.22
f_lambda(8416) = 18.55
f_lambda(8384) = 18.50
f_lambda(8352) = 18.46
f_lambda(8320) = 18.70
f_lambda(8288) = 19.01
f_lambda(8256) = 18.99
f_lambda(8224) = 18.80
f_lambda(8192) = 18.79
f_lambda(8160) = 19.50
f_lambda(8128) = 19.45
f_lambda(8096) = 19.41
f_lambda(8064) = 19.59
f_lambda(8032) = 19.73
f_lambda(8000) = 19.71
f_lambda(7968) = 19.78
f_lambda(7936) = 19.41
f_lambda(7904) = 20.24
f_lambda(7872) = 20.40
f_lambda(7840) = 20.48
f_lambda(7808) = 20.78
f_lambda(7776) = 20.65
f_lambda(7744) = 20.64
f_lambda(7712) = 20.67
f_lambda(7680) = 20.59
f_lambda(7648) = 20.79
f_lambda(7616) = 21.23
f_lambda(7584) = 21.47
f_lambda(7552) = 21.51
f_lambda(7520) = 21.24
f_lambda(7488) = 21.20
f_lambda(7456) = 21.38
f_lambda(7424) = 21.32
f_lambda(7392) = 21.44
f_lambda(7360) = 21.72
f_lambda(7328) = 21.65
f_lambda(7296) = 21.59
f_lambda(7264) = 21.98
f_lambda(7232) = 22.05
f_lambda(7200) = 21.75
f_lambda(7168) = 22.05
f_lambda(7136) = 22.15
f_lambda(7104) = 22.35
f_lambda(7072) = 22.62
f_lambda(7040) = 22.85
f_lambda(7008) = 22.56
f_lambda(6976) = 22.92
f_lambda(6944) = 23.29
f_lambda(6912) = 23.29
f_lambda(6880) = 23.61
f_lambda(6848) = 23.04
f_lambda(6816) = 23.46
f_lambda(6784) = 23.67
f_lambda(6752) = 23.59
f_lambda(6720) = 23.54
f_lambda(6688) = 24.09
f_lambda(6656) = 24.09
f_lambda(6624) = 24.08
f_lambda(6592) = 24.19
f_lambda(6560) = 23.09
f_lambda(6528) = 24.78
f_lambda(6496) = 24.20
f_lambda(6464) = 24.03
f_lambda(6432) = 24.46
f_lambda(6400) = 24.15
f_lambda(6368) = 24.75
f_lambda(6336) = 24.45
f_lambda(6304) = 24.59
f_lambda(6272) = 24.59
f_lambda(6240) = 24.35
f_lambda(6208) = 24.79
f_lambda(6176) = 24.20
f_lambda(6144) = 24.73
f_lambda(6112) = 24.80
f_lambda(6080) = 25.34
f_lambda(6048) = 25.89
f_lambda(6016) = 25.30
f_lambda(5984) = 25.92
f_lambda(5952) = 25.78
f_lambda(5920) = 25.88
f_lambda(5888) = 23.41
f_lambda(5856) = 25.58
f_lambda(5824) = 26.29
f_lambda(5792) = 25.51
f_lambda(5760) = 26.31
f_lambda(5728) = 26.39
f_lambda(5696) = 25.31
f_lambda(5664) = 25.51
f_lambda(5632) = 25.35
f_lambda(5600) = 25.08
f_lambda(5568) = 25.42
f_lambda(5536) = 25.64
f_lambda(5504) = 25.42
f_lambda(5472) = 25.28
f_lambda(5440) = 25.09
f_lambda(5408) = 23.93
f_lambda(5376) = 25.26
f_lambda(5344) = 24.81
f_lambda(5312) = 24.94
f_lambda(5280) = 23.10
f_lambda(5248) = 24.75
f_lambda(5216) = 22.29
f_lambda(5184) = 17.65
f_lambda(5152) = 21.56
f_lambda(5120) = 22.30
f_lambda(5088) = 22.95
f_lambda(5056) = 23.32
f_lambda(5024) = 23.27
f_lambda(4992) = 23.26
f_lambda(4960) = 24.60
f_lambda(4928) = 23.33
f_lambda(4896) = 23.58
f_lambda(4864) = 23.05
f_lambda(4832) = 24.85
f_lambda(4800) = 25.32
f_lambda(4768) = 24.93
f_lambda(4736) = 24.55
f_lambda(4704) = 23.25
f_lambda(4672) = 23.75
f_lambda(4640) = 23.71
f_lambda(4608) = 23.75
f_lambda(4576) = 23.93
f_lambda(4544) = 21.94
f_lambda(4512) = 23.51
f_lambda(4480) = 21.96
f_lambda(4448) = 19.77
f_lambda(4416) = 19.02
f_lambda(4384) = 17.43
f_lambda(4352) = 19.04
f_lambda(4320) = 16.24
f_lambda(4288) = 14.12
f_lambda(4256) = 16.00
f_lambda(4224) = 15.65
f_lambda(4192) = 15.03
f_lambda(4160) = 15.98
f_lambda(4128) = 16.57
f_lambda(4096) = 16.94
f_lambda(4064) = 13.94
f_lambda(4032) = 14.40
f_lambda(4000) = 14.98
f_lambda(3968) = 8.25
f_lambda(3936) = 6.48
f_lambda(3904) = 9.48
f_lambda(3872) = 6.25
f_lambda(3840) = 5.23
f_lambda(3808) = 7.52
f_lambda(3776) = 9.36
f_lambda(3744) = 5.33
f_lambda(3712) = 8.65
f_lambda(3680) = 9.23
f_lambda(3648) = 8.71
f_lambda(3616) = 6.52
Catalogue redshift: 0.000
